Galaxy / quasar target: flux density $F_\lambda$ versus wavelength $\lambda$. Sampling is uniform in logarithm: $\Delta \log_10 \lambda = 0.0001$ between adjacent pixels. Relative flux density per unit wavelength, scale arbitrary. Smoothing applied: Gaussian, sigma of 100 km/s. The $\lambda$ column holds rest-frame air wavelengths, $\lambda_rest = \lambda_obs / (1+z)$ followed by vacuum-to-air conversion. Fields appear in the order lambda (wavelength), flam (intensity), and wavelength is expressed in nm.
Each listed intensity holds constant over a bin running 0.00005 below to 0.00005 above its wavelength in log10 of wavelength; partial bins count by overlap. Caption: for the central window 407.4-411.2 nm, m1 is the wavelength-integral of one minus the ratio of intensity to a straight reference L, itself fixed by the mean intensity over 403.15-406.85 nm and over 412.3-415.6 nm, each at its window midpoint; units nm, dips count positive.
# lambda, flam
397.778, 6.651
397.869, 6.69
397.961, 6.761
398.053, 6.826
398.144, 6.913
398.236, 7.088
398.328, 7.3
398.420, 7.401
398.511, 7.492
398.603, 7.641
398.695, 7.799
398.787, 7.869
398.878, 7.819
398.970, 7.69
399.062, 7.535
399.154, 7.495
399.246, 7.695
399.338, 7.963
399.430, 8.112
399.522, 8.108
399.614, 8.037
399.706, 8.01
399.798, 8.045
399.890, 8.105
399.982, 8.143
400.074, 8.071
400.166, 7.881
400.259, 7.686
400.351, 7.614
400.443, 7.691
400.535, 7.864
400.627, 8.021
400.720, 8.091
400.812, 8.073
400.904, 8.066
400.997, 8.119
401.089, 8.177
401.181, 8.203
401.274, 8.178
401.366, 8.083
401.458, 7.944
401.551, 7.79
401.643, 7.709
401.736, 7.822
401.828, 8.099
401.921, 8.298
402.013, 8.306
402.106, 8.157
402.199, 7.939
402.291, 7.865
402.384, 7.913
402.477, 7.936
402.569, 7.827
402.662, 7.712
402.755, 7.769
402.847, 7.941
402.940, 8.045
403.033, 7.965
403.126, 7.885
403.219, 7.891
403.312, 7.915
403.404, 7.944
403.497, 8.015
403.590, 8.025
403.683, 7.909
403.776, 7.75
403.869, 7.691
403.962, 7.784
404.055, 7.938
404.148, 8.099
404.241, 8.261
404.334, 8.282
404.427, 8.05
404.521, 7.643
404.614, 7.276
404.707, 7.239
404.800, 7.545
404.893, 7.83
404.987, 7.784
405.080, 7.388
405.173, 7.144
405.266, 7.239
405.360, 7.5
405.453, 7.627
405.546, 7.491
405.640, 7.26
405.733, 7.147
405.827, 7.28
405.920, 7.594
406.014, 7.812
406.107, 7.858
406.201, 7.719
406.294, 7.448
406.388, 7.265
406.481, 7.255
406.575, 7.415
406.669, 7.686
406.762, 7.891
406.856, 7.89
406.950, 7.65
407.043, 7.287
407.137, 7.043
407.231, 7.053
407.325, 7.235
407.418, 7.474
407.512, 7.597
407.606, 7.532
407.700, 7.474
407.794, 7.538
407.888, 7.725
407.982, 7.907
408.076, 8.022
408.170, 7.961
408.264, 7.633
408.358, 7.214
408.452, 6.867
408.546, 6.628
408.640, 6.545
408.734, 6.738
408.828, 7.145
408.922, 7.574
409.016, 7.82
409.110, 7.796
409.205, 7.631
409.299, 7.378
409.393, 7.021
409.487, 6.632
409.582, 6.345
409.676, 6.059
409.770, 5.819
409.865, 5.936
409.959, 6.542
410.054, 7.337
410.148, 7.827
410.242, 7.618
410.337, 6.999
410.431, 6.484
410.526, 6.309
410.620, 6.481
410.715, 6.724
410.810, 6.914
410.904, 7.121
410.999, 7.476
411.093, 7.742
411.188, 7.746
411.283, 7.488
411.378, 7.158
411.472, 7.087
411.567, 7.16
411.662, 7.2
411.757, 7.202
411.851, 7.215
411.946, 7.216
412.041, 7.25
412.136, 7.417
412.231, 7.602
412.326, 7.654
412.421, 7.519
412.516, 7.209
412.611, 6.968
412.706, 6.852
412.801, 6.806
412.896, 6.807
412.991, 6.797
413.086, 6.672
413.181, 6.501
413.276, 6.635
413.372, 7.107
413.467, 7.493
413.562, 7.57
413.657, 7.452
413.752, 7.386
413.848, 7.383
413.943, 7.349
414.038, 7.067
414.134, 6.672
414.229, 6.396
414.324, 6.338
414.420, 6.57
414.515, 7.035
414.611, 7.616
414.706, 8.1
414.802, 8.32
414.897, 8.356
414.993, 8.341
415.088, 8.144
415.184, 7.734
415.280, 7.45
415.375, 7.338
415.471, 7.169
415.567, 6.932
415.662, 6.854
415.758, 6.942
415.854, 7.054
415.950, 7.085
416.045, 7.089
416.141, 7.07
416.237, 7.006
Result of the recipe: 0.163 nm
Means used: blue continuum 7.67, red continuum 7.25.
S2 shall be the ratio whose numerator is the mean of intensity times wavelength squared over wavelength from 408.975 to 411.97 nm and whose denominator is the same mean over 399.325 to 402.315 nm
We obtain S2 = 0.92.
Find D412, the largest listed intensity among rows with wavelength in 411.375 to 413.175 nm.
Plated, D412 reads 7.654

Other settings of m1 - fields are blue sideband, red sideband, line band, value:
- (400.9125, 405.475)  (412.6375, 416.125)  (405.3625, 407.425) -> 0.055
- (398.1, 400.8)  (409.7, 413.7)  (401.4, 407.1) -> -0.192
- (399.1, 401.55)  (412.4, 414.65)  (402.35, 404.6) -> -0.051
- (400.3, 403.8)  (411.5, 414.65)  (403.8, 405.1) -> -0.001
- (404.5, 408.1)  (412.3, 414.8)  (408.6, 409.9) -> 0.078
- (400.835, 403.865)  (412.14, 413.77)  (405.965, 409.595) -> 0.061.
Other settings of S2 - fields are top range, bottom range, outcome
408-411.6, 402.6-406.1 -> 0.94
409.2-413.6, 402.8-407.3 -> 0.95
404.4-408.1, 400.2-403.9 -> 0.97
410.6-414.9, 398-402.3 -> 0.97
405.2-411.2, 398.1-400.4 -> 0.98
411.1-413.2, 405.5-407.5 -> 0.99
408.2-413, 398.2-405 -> 0.94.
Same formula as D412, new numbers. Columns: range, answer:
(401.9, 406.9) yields 8.306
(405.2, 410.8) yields 8.022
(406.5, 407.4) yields 7.891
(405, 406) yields 7.627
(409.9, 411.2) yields 7.827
